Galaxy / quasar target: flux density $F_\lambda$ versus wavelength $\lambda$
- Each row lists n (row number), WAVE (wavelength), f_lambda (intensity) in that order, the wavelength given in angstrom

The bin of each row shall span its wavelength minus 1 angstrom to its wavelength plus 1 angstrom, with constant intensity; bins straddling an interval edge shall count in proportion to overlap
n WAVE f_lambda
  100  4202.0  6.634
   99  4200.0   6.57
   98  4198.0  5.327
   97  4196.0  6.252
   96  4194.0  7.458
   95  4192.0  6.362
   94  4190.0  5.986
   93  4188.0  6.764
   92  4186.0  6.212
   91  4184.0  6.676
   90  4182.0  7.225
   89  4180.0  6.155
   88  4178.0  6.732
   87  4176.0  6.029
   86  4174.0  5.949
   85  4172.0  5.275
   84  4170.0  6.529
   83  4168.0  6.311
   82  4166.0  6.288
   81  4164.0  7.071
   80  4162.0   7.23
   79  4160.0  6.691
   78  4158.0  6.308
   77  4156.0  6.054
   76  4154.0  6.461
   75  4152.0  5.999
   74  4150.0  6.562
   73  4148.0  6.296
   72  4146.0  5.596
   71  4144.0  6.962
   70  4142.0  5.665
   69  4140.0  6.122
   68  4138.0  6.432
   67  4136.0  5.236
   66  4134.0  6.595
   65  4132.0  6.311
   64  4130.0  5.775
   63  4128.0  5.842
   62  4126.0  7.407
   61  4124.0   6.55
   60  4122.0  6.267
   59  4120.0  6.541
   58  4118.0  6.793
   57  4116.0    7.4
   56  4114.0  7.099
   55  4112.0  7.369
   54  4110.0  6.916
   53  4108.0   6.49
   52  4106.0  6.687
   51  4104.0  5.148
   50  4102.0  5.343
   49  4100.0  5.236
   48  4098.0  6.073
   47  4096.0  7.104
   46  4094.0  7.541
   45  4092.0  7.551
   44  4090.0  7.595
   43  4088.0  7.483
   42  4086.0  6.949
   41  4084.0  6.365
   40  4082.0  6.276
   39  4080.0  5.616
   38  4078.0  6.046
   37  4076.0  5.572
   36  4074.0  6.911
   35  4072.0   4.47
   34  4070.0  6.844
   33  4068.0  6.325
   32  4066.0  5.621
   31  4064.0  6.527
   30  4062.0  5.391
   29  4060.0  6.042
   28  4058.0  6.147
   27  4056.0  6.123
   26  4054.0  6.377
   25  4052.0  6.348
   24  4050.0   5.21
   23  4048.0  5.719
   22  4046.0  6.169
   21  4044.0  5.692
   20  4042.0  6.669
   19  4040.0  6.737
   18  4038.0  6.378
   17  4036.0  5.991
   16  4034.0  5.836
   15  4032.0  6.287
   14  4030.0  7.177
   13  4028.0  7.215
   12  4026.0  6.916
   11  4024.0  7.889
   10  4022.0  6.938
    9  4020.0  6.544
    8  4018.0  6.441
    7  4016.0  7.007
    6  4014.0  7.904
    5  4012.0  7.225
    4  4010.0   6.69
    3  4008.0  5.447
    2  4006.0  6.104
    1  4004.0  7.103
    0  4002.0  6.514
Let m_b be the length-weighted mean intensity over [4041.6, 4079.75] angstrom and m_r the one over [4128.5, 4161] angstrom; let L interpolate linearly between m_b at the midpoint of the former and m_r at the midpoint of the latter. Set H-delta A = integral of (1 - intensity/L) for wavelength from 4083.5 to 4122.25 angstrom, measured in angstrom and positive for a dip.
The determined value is -4.0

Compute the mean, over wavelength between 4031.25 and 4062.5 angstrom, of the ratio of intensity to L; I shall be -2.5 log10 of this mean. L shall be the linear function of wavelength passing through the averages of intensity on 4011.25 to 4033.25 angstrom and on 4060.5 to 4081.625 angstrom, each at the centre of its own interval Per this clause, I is 0.07 mag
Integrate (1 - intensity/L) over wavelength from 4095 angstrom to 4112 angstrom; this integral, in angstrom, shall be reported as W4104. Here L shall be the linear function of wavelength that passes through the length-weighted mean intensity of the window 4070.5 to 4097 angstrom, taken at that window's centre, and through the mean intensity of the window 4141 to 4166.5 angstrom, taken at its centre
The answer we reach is 0.86 angstrom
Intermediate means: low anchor 6.58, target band 6.2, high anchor 6.4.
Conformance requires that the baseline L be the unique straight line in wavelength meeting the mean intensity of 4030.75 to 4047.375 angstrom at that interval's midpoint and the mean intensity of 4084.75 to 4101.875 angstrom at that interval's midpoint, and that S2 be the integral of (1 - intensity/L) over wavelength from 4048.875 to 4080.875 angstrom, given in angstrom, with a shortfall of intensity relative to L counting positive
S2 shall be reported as 2.68 angstrom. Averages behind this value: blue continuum 6.22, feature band 5.97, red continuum 6.85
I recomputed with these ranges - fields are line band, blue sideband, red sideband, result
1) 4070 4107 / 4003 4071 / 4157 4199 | 0.02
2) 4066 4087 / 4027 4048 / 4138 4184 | 0.05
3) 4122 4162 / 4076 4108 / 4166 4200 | 0.02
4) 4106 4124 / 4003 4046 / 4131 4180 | -0.07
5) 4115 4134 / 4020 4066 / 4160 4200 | -0.03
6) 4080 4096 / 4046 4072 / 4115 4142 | -0.14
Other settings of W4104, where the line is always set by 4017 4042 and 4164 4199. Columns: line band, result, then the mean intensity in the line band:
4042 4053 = 1.2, 5.9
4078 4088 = 0.3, 6.39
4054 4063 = 0.9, 5.98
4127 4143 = 1.1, 6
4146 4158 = 0.4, 6.22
